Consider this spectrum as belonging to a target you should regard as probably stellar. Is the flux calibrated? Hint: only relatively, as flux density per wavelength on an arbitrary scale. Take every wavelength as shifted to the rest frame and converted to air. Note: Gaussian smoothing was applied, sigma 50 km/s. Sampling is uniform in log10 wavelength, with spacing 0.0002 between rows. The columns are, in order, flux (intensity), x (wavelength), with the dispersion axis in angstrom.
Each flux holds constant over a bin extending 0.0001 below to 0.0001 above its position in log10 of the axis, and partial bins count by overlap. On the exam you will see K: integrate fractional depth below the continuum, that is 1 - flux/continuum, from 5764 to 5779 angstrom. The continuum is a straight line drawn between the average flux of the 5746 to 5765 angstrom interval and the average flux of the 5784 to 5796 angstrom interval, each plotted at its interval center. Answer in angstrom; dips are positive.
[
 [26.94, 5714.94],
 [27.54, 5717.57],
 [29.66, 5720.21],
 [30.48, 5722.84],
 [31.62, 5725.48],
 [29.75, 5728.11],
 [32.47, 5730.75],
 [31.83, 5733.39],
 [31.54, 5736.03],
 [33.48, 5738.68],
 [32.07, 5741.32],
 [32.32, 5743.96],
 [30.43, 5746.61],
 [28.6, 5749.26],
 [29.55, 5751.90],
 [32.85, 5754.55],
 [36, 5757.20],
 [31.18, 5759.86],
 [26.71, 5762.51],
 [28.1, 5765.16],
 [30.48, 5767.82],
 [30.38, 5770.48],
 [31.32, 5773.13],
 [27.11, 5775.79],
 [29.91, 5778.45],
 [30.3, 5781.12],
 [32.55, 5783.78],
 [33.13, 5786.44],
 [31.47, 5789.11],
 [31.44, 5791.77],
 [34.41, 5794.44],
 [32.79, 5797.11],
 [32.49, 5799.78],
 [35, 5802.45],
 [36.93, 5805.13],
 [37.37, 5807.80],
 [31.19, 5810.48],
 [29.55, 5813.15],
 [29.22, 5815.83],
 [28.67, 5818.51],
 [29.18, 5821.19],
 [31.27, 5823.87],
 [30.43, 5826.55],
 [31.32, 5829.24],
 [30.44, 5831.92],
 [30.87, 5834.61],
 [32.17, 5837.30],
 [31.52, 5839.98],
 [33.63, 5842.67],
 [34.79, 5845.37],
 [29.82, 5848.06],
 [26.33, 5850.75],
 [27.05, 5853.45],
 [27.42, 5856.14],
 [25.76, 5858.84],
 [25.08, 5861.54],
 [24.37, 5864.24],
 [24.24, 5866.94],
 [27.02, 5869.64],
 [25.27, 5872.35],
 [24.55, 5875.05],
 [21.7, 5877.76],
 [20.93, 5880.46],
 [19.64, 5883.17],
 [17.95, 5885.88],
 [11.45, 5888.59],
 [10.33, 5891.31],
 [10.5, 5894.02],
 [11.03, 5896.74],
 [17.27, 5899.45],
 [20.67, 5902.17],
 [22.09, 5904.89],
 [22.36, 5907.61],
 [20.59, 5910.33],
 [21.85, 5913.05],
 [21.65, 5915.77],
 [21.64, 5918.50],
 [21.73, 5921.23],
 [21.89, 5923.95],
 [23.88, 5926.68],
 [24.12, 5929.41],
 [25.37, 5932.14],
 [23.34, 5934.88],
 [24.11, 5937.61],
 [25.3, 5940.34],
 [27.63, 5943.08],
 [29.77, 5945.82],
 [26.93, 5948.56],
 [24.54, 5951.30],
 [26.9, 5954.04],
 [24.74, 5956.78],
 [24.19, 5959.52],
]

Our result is 0.9 angstrom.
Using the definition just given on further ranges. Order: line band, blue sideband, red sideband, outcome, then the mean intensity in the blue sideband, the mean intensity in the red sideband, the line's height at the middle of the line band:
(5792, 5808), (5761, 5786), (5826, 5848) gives -2.0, 29.8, 31.8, 30.6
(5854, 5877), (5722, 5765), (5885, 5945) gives -1.8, 31.2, 20.4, 23.5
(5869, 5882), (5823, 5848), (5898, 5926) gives 1.3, 31.7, 21.2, 26.2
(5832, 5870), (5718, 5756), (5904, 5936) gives -4.2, 31.1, 22.5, 25.8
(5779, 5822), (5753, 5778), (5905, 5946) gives -4.9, 30.4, 23.5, 28.9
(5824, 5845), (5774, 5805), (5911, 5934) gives -2.0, 32.1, 22.7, 28.9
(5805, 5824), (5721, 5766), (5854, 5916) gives -4.0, 31.1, 20.7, 25.9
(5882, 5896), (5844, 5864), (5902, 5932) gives 6.2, 27.8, 22.2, 24.7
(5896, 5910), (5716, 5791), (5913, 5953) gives 3.4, 30.8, 24.4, 25.4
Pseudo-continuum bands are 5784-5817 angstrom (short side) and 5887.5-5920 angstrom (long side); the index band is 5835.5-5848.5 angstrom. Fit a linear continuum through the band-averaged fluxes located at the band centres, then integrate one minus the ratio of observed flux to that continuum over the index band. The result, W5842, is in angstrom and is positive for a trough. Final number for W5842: -2.8 angstrom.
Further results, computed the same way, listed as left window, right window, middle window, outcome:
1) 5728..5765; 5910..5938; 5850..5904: 9.24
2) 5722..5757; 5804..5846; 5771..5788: 0.47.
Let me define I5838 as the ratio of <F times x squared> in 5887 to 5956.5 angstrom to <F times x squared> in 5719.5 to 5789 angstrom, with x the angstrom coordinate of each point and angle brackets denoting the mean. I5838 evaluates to 0.74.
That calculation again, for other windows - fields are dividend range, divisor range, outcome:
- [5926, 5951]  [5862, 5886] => 1.13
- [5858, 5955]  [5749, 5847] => 0.73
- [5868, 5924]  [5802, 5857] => 0.64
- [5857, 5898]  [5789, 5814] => 0.62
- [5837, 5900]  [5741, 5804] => 0.77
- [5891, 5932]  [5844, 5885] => 0.79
